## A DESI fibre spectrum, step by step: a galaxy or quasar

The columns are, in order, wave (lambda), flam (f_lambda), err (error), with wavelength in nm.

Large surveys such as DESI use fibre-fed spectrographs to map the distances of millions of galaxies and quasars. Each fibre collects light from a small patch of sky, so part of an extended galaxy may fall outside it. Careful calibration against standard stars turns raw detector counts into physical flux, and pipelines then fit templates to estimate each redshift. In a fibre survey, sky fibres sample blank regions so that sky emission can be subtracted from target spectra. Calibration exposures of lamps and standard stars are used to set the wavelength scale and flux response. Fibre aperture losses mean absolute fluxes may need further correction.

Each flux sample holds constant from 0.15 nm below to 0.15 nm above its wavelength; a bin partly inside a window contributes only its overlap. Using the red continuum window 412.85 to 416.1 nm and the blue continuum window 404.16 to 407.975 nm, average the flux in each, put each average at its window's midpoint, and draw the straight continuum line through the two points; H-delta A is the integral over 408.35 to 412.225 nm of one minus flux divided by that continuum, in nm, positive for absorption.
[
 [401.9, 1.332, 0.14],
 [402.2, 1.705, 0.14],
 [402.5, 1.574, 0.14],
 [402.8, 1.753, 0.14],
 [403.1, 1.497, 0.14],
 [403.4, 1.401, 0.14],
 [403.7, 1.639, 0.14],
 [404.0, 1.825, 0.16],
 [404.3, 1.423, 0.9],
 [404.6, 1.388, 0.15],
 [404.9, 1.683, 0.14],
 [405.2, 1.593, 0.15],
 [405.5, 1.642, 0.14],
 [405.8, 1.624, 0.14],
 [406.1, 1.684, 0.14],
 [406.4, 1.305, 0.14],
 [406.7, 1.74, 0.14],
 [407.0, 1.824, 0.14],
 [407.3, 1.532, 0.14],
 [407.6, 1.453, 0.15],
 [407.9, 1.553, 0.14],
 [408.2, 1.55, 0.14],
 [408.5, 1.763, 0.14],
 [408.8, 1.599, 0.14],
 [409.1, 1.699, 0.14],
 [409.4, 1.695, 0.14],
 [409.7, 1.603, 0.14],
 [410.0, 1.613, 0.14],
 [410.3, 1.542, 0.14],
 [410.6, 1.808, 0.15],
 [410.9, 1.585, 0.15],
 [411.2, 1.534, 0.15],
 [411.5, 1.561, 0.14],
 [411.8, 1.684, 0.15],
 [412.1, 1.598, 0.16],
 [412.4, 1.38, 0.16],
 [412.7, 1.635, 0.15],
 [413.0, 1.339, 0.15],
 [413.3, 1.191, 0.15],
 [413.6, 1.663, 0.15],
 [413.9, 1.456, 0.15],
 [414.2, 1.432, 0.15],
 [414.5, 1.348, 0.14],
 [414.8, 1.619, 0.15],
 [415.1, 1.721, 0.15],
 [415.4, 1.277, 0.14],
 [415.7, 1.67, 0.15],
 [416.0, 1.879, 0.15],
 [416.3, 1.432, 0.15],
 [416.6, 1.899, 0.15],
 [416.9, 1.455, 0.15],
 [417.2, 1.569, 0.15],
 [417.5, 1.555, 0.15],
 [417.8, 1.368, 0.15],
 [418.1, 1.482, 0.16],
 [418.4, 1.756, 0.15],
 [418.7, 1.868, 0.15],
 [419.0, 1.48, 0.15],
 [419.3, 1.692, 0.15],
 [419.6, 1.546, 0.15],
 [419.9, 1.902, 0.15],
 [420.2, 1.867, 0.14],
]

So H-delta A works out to -0.25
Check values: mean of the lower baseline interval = 1.57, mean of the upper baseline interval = 1.5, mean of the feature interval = 1.64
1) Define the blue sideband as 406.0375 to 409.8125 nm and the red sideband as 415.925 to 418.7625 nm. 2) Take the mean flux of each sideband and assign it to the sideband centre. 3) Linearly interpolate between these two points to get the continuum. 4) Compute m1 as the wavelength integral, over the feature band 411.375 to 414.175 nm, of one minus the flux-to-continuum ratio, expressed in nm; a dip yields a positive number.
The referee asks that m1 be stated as 0.20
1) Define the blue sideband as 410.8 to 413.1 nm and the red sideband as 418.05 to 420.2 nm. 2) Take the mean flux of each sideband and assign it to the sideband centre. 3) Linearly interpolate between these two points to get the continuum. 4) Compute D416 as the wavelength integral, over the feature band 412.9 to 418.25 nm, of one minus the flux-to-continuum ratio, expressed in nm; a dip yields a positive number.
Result 0.33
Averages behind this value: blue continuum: 1.54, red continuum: 1.7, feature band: 1.52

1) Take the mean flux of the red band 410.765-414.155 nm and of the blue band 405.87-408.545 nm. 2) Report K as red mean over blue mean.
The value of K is 0.95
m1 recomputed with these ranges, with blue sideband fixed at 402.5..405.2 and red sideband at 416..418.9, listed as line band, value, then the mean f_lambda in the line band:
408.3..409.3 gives -0.057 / 1.68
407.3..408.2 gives 0.040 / 1.52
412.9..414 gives 0.129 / 1.41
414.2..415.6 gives 0.099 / 1.49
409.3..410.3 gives -0.018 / 1.62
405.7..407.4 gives -0.040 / 1.62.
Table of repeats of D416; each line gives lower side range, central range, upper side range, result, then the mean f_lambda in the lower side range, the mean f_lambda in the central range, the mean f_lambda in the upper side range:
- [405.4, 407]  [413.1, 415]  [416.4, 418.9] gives 0.19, 1.62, 1.46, 1.61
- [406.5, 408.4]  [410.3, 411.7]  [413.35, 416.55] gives -0.03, 1.6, 1.62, 1.55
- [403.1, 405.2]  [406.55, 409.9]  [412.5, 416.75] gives -0.19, 1.56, 1.64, 1.54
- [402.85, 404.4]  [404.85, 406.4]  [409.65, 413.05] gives -0.03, 1.57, 1.61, 1.58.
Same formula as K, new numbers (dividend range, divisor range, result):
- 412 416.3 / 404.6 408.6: 0.94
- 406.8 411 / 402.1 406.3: 1.02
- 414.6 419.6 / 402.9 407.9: 1.02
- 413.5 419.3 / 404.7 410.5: 0.98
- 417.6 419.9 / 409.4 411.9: 1.00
